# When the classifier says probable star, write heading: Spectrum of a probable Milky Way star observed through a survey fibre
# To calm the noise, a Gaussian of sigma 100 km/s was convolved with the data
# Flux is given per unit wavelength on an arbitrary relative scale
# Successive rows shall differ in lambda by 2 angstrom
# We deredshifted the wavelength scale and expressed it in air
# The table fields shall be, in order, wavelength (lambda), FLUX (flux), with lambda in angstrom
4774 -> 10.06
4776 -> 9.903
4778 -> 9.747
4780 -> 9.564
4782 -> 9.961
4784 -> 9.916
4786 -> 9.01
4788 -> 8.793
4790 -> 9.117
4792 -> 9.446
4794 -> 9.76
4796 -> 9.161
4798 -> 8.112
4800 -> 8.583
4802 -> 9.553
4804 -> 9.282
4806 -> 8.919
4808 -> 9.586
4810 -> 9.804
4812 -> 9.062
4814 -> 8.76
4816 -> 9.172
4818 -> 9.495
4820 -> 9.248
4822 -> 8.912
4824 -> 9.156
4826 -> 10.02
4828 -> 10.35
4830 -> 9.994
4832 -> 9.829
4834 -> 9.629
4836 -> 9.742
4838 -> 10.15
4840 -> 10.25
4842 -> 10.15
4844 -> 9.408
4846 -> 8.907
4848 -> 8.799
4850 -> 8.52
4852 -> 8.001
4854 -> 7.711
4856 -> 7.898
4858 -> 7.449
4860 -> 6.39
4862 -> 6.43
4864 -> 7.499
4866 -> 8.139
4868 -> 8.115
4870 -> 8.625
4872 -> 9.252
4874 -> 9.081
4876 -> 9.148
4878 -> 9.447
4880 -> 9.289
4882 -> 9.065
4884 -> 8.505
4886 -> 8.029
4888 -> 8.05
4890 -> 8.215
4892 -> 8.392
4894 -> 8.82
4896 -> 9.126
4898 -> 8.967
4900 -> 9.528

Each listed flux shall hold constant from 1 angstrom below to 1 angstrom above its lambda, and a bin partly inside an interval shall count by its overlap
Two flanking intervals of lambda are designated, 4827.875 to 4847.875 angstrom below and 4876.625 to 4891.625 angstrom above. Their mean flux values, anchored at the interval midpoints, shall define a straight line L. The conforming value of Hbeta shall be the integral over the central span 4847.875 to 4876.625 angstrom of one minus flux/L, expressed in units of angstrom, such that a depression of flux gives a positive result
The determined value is 3.6 angstrom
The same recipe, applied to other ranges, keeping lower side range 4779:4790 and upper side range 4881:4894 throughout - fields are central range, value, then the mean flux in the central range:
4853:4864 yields 1.9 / 7.2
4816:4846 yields -2.4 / 9.69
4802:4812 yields -0.2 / 9.38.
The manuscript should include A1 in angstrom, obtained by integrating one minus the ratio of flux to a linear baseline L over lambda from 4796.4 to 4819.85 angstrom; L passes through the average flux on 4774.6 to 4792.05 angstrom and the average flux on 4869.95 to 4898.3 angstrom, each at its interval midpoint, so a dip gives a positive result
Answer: 0.52 angstrom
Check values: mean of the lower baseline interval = 9.51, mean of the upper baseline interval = 8.8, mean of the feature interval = 9.13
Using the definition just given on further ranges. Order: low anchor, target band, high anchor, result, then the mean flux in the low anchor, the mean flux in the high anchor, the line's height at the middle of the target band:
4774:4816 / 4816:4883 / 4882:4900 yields 0.0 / 9.32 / 8.6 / 8.91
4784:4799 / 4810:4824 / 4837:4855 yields -0.1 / 9.11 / 9.1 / 9.11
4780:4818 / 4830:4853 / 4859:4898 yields -1.6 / 9.24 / 8.42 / 8.8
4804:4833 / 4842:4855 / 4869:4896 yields 0.6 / 9.44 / 8.78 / 9.13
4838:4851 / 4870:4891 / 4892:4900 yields 0.7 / 9.4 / 8.97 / 9.1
